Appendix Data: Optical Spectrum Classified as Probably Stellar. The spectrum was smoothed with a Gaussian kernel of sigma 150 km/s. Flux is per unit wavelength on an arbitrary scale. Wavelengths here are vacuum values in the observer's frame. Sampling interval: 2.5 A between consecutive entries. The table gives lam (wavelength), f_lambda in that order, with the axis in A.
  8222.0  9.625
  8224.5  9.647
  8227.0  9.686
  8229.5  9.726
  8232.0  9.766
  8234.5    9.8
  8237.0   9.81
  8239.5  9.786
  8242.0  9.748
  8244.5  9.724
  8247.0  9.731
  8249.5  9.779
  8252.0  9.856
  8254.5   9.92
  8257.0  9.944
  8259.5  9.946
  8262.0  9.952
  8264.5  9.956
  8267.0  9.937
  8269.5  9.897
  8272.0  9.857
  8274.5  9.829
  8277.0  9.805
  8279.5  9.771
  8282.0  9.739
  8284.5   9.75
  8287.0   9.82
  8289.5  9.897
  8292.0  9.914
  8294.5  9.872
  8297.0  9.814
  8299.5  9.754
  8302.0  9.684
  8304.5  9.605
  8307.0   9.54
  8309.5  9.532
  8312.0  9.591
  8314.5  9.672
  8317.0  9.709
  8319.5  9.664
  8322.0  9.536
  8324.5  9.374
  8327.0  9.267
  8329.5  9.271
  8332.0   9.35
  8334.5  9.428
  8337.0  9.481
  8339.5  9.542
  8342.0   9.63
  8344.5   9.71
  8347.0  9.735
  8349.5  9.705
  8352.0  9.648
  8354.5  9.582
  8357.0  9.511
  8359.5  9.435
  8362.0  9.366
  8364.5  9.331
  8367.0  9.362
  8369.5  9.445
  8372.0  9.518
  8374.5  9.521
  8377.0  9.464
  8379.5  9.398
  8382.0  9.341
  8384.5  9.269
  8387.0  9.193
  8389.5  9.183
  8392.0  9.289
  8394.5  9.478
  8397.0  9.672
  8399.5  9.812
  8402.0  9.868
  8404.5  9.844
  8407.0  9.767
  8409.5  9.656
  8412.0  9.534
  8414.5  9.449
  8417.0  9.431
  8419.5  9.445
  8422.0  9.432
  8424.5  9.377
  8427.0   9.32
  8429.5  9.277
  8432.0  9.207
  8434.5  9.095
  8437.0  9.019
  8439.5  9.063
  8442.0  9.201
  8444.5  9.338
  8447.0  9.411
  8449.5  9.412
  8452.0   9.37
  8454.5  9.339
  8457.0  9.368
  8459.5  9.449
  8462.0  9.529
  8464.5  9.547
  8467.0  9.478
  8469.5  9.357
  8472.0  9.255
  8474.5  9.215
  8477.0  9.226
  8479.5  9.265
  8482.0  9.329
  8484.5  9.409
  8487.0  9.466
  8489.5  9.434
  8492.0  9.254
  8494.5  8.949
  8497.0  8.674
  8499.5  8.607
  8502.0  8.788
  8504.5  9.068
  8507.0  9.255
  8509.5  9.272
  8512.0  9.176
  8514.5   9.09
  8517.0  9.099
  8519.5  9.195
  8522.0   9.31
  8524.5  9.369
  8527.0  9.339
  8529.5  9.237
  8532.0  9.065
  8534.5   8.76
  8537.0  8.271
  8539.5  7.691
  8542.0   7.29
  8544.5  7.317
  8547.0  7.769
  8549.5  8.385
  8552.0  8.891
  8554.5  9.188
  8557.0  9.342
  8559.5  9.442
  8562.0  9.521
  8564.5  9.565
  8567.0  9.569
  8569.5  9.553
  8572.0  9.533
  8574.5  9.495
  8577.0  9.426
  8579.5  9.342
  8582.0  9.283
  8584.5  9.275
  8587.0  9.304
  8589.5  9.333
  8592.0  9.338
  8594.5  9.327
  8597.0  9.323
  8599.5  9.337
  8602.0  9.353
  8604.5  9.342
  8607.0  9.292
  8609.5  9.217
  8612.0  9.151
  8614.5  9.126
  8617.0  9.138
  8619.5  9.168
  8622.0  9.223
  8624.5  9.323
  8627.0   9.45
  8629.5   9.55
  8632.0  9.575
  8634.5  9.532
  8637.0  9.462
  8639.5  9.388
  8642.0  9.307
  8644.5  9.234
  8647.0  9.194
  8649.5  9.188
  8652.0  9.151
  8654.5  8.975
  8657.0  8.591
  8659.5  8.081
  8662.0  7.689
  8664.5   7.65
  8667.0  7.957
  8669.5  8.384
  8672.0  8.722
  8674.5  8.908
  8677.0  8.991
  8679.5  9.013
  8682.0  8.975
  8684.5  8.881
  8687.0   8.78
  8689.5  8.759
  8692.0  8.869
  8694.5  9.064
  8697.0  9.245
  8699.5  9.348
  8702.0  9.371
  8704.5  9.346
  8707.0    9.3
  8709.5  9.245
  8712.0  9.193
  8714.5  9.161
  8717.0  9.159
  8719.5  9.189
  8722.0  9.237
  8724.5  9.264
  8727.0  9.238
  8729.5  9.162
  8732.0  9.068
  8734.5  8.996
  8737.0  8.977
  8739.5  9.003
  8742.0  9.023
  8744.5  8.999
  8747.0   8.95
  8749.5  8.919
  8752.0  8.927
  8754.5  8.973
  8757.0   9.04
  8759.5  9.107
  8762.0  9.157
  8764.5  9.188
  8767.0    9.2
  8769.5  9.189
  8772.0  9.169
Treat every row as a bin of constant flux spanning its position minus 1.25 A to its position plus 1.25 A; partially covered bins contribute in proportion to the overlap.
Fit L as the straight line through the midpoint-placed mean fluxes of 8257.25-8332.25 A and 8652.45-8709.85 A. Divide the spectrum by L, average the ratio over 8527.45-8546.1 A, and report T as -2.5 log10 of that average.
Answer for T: 0.11 mag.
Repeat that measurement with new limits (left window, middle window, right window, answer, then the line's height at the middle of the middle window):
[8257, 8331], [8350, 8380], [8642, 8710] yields 0.010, 9.56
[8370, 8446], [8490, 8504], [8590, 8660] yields 0.053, 9.34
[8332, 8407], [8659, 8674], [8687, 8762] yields 0.132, 9.17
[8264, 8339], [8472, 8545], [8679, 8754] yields 0.049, 9.38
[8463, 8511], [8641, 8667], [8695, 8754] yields 0.060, 9.16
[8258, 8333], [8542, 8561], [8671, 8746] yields 0.095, 9.32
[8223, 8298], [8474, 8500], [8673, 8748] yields 0.032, 9.45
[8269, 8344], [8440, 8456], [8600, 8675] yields 0.005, 9.38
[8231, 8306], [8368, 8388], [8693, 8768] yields 0.030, 9.66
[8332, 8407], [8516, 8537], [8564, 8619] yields 0.032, 9.39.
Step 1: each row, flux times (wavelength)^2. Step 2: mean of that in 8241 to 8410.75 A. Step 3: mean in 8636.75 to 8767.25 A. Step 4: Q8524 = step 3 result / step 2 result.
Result 1.02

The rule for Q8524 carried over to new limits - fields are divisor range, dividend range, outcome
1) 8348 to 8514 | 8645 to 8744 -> 1.02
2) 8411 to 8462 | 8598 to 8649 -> 1.04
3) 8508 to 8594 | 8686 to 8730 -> 1.05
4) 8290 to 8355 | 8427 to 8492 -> 1.00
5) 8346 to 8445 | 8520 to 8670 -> 1.00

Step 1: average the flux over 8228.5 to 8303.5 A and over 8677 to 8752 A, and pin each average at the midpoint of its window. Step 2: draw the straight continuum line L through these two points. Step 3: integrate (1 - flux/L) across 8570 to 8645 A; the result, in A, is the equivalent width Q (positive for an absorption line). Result -0.62 A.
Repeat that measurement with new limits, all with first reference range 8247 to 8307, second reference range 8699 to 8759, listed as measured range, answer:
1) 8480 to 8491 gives 0.13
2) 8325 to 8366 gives 0.96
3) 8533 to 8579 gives 2.70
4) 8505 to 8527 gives 0.55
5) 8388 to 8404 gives 0.14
